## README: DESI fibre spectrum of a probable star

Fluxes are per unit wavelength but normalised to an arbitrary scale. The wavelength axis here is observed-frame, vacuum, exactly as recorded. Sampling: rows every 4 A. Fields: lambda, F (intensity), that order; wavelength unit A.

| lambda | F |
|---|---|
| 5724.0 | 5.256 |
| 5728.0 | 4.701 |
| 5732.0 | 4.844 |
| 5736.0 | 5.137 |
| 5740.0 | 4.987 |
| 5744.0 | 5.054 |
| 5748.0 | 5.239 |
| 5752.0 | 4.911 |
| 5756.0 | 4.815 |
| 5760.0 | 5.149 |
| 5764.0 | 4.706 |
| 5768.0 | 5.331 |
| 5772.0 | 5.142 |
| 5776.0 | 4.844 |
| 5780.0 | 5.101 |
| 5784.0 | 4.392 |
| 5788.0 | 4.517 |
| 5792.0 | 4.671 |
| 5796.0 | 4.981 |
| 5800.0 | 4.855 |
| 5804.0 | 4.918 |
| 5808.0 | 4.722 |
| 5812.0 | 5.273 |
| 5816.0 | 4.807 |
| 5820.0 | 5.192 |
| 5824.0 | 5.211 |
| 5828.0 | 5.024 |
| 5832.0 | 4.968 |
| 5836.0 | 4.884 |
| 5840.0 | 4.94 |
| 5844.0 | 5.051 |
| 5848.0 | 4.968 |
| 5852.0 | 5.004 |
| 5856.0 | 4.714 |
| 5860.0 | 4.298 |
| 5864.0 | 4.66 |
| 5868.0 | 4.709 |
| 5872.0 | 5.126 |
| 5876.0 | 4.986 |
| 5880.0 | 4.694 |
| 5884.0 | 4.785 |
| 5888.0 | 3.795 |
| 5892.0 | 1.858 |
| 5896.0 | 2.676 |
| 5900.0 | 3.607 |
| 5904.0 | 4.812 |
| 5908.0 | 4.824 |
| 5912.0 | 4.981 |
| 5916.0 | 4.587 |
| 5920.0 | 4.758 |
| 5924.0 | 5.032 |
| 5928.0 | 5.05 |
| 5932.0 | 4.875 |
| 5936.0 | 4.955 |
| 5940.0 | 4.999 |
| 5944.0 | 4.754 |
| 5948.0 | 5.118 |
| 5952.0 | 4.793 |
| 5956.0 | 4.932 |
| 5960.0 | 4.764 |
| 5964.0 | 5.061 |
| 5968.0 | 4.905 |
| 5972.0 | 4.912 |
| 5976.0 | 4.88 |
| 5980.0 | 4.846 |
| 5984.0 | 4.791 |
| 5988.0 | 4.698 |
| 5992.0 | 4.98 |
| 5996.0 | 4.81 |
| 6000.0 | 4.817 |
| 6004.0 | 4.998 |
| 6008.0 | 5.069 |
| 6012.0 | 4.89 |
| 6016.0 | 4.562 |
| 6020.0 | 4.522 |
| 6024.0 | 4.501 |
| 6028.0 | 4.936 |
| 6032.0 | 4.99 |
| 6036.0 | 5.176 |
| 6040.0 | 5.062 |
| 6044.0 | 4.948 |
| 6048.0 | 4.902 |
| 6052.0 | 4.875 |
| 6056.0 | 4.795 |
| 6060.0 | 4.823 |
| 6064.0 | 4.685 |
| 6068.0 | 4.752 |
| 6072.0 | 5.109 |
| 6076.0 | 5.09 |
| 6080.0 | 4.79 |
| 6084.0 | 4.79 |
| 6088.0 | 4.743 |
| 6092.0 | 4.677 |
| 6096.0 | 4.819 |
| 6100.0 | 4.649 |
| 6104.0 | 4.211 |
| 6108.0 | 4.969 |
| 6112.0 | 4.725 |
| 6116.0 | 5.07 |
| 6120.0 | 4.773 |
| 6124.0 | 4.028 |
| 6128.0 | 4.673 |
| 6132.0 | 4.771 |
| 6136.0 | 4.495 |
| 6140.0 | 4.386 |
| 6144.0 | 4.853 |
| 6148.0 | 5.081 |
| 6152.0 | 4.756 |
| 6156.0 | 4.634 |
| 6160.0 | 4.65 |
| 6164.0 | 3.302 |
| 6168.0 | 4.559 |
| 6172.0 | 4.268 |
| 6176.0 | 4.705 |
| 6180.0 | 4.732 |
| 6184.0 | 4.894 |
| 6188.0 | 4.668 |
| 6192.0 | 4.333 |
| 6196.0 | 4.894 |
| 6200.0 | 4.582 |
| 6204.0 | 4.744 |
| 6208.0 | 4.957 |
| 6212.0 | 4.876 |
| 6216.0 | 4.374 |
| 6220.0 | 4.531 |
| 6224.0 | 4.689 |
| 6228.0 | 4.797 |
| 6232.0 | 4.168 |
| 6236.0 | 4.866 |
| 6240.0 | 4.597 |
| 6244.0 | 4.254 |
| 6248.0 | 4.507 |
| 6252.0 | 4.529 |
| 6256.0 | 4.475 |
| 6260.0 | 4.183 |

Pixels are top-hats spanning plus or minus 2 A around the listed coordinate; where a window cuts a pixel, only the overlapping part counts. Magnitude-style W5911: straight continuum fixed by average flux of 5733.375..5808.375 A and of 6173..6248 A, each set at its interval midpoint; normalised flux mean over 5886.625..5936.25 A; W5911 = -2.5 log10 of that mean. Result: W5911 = 0.132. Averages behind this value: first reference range 4.92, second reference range 4.64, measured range 4.28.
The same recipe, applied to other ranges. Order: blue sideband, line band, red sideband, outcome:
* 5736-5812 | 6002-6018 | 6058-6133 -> -0.02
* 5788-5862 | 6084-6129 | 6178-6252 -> 0.01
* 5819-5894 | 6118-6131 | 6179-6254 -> 0.03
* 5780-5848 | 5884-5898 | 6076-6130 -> 0.50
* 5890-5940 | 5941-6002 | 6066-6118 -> -0.09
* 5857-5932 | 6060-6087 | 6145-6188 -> -0.08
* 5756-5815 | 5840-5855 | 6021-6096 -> -0.02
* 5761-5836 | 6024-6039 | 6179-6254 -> -0.05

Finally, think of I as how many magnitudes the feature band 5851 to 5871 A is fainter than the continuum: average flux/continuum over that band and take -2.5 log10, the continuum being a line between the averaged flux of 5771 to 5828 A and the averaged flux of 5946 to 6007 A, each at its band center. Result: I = 0.05 mag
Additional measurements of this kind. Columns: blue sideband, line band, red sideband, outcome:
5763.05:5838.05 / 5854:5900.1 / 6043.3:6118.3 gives 0.171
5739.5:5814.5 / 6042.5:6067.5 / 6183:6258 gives -0.023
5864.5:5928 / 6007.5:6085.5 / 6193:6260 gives -0.089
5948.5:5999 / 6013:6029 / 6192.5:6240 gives 0.047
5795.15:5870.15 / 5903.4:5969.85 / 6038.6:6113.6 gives -0.007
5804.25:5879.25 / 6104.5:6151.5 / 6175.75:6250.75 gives 0.001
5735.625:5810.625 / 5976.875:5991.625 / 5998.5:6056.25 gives 0.016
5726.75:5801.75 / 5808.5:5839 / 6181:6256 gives -0.034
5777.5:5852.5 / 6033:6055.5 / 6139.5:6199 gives -0.062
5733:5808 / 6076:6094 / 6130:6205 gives -0.029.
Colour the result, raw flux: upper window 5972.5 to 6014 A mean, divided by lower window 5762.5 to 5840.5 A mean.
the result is 0.99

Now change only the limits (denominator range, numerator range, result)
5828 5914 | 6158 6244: 1.02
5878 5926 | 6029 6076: 1.17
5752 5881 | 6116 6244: 0.94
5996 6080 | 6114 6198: 0.94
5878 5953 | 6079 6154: 1.05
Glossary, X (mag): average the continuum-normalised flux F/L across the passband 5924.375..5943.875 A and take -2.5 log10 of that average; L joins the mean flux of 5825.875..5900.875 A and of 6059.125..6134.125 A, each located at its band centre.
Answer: -0.09 mag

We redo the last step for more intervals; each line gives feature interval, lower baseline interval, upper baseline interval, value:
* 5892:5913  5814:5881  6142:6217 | 0.23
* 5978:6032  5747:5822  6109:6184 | -0.02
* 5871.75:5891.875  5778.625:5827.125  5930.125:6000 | 0.12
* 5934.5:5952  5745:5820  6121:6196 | -0.04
